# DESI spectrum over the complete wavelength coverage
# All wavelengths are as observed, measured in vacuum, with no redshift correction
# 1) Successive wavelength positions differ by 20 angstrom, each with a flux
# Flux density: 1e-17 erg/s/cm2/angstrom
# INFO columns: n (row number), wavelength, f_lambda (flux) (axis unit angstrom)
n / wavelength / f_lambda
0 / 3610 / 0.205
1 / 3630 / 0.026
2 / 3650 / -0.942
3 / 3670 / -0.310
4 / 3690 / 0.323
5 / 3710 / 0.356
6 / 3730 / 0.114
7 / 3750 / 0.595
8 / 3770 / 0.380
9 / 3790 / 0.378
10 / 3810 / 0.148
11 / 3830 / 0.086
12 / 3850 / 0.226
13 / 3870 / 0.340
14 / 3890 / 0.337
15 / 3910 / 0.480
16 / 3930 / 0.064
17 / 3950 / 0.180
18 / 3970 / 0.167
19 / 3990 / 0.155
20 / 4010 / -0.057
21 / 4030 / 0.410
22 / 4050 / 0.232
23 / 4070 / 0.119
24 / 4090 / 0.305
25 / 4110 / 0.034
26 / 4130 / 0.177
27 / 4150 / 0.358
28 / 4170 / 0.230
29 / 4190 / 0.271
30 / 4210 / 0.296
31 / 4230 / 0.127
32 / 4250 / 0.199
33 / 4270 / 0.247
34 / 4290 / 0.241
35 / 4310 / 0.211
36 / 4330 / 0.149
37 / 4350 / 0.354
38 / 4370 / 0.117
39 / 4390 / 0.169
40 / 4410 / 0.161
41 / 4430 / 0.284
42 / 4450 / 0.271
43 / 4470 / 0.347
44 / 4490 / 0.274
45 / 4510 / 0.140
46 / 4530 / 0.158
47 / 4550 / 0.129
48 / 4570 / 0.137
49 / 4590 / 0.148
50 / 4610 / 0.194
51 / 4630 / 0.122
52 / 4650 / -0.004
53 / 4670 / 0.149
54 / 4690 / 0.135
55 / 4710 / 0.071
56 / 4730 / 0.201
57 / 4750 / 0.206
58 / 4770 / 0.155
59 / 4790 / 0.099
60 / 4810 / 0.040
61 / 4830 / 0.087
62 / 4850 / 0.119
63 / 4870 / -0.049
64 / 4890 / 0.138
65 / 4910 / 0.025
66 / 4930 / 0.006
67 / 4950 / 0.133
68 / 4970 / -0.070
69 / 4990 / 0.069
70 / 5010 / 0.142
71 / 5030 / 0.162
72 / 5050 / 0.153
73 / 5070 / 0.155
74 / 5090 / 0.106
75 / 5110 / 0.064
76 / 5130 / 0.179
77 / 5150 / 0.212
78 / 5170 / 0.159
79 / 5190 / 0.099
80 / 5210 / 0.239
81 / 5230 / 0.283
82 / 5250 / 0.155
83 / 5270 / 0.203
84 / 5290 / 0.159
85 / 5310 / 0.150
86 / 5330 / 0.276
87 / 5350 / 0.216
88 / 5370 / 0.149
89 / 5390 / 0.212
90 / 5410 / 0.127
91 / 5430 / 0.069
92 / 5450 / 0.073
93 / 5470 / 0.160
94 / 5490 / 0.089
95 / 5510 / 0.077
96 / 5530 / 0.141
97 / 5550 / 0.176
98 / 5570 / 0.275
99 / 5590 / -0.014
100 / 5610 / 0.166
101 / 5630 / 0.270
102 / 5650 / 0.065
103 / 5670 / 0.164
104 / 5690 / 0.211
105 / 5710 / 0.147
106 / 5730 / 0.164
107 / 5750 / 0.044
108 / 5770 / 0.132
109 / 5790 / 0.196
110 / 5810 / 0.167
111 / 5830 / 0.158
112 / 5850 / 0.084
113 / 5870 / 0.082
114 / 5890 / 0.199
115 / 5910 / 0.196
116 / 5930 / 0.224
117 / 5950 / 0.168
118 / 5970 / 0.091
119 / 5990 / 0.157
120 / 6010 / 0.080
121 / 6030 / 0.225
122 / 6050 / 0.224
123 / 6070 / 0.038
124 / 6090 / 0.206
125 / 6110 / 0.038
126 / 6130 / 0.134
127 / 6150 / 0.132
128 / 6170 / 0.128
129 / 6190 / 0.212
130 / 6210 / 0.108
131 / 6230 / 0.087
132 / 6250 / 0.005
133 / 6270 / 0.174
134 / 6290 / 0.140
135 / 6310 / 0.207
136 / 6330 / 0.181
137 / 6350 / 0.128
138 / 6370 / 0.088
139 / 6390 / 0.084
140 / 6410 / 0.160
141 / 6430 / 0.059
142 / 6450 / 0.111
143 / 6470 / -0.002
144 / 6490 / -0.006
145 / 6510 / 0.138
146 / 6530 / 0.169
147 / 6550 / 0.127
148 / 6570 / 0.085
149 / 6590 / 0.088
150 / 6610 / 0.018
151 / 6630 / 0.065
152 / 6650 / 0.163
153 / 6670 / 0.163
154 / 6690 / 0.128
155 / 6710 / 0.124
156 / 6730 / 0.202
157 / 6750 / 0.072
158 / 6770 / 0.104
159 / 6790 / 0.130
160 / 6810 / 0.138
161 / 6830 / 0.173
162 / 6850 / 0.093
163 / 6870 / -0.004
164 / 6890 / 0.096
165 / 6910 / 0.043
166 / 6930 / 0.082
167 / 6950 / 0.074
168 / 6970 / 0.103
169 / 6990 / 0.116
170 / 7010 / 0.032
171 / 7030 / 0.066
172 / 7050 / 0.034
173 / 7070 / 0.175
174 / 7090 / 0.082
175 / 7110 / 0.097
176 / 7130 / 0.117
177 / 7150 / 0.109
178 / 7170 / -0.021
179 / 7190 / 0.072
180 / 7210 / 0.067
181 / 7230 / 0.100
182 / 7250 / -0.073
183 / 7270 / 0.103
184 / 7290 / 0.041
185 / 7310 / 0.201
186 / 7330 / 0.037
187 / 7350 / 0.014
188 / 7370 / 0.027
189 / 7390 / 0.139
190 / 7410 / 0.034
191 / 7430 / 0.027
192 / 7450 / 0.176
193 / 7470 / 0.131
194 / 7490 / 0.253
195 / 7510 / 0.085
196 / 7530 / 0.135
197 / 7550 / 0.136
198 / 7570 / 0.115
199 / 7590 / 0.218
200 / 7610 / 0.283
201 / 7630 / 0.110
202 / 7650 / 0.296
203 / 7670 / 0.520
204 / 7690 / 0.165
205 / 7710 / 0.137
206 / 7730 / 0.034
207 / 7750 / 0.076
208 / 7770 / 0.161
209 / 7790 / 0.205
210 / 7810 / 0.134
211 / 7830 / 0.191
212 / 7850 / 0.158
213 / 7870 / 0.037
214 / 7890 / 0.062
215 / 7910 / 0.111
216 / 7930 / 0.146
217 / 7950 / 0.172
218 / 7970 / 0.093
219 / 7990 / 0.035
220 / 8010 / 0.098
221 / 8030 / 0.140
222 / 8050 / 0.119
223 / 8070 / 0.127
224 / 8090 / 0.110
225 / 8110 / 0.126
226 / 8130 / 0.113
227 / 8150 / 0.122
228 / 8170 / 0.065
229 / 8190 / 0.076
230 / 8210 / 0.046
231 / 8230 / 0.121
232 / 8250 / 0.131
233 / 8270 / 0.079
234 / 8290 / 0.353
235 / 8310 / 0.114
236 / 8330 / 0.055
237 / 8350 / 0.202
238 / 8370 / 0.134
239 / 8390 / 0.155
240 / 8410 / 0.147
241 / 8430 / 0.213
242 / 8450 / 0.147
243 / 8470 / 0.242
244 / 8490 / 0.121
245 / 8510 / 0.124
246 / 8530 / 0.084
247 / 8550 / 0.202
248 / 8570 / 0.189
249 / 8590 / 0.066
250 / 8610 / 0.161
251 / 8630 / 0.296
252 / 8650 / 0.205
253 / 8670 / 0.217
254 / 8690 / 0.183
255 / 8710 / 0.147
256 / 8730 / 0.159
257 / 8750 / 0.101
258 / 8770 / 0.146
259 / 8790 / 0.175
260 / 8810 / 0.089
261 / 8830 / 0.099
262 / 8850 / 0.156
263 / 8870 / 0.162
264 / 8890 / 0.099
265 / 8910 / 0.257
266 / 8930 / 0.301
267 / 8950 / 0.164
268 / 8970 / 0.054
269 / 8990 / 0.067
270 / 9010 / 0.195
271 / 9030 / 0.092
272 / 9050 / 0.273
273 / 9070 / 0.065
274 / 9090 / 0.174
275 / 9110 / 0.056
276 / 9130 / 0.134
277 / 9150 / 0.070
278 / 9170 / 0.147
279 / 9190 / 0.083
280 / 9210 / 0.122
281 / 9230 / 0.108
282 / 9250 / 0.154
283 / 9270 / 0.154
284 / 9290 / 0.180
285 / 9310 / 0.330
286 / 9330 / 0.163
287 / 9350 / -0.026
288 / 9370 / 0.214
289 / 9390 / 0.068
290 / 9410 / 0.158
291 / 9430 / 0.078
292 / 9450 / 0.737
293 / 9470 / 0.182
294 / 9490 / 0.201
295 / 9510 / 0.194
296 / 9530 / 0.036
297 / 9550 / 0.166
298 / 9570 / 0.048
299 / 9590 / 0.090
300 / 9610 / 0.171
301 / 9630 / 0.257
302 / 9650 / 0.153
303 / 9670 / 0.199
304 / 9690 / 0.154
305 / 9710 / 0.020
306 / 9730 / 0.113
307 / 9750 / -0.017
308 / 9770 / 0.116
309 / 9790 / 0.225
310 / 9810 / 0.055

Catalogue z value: 1.05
